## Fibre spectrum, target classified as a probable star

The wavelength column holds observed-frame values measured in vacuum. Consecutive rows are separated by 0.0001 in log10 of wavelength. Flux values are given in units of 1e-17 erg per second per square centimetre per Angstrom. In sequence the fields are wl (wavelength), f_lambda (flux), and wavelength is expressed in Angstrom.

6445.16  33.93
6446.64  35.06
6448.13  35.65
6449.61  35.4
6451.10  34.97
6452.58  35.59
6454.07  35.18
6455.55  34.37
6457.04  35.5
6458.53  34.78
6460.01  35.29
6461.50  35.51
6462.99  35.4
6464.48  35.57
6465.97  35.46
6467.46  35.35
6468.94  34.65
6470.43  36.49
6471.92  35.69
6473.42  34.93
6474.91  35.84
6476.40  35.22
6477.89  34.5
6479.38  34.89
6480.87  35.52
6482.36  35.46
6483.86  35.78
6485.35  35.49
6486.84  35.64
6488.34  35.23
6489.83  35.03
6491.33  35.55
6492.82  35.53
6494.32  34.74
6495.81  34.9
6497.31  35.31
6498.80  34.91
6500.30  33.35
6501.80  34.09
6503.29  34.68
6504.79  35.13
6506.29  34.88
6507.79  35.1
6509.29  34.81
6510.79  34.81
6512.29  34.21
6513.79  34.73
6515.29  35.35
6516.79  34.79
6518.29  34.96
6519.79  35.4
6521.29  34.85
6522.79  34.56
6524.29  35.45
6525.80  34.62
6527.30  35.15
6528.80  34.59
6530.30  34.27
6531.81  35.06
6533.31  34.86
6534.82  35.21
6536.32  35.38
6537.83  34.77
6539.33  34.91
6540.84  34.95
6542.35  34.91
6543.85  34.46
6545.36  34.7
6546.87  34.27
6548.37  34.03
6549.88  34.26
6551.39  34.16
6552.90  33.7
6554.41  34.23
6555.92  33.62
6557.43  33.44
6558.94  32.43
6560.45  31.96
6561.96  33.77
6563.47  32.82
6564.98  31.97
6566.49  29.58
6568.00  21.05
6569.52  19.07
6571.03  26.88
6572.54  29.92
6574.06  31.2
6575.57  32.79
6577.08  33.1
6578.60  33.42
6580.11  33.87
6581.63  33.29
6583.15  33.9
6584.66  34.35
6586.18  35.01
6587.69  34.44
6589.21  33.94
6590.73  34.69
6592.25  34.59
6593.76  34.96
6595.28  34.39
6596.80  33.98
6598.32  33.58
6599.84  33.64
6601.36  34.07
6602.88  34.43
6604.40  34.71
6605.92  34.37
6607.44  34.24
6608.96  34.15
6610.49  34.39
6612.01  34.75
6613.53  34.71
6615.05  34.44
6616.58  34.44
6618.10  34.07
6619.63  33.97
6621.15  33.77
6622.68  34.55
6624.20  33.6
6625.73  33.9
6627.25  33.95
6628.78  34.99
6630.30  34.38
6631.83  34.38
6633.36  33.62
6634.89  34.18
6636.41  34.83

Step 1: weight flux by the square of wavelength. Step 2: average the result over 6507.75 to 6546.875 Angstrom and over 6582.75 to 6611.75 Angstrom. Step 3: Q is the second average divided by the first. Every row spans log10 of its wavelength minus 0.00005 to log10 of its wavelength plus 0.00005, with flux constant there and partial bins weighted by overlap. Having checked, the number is 1.01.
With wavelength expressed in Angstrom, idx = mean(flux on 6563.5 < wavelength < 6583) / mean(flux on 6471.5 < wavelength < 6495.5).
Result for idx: 0.8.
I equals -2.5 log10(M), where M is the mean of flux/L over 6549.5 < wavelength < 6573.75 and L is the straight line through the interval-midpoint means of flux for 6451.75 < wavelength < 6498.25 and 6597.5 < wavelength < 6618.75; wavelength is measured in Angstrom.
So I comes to 0.13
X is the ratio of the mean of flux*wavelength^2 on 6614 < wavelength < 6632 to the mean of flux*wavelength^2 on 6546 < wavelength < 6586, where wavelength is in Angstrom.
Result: 1.09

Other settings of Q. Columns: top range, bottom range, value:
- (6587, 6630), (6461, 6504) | 1.01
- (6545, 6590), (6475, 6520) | 0.94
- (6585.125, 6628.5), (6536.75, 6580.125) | 1.08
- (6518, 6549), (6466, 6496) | 1.00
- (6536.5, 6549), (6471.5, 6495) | 1.00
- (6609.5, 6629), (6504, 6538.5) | 1.01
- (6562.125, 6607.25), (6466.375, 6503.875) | 0.95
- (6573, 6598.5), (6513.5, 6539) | 0.99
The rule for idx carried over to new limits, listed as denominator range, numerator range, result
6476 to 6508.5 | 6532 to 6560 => 0.98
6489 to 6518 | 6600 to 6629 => 0.98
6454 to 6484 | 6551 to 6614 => 0.93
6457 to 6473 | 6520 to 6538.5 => 0.99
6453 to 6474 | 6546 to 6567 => 0.94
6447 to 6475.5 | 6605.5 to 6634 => 0.97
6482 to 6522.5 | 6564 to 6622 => 0.94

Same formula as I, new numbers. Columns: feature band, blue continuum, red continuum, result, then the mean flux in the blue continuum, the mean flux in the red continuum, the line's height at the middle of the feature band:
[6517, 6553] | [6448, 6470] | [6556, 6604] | -0.04 mag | 35.3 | 32.3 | 33.4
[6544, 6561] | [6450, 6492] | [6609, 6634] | 0.03 mag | 35.3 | 34.2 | 34.7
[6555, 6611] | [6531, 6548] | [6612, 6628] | 0.06 mag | 34.8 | 34.2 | 34.5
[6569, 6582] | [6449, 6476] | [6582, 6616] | 0.13 mag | 35.3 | 34.3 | 34.5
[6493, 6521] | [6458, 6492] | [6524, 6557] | 0.01 mag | 35.4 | 34.6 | 35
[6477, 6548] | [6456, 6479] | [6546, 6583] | -0.04 mag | 35.3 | 31.7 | 33.6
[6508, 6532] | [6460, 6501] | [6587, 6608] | 0.00 mag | 35.3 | 34.3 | 34.9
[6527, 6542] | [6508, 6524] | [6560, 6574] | -0.07 mag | 34.9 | 28.6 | 32.6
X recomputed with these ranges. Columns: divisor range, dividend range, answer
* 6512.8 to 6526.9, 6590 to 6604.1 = 1.00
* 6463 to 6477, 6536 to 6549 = 1.00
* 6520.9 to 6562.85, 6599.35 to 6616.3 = 1.02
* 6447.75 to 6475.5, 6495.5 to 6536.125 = 1.00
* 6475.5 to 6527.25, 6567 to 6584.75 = 0.88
